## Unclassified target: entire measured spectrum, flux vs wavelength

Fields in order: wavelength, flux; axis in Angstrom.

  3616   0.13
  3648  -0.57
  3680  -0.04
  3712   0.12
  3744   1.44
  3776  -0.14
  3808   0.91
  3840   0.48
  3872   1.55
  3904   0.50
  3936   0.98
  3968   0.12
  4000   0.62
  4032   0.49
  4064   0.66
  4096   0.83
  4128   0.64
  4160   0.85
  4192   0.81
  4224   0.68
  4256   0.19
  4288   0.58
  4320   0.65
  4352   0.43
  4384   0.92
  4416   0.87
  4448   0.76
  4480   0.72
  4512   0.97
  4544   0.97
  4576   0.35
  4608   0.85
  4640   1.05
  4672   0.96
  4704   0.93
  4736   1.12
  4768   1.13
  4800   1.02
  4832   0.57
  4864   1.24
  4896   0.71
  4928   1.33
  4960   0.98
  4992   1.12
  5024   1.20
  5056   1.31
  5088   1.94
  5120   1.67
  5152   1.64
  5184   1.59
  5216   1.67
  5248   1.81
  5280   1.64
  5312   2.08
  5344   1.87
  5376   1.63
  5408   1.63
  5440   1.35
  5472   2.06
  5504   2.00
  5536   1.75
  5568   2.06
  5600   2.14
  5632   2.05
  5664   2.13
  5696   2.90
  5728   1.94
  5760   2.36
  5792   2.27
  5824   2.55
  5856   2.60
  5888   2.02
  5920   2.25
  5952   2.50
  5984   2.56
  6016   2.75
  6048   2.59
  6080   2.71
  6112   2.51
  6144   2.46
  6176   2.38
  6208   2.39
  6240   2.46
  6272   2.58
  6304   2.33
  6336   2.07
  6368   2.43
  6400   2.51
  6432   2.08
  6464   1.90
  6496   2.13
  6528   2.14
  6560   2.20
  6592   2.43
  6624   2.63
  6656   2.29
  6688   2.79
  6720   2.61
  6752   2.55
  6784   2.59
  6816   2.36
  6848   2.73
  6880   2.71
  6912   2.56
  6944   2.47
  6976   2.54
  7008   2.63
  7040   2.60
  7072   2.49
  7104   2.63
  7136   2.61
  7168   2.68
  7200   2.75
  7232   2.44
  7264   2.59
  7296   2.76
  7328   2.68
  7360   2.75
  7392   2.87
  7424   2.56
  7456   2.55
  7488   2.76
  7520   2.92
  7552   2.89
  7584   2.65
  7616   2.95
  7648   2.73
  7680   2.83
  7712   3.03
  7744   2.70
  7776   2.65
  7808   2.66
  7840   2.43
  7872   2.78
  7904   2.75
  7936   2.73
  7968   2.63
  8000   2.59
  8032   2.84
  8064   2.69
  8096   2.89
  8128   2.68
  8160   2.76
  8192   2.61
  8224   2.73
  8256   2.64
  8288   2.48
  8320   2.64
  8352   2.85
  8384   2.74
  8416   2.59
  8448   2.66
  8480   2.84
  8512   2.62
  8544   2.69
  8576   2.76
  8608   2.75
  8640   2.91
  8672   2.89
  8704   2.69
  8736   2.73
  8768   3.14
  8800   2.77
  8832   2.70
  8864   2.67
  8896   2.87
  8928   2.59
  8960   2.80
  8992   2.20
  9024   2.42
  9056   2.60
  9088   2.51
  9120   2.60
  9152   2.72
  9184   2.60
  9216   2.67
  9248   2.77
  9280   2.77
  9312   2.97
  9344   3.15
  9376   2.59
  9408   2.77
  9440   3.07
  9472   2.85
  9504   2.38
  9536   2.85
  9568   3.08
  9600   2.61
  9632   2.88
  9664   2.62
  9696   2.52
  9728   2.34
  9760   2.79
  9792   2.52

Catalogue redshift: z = 0.26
